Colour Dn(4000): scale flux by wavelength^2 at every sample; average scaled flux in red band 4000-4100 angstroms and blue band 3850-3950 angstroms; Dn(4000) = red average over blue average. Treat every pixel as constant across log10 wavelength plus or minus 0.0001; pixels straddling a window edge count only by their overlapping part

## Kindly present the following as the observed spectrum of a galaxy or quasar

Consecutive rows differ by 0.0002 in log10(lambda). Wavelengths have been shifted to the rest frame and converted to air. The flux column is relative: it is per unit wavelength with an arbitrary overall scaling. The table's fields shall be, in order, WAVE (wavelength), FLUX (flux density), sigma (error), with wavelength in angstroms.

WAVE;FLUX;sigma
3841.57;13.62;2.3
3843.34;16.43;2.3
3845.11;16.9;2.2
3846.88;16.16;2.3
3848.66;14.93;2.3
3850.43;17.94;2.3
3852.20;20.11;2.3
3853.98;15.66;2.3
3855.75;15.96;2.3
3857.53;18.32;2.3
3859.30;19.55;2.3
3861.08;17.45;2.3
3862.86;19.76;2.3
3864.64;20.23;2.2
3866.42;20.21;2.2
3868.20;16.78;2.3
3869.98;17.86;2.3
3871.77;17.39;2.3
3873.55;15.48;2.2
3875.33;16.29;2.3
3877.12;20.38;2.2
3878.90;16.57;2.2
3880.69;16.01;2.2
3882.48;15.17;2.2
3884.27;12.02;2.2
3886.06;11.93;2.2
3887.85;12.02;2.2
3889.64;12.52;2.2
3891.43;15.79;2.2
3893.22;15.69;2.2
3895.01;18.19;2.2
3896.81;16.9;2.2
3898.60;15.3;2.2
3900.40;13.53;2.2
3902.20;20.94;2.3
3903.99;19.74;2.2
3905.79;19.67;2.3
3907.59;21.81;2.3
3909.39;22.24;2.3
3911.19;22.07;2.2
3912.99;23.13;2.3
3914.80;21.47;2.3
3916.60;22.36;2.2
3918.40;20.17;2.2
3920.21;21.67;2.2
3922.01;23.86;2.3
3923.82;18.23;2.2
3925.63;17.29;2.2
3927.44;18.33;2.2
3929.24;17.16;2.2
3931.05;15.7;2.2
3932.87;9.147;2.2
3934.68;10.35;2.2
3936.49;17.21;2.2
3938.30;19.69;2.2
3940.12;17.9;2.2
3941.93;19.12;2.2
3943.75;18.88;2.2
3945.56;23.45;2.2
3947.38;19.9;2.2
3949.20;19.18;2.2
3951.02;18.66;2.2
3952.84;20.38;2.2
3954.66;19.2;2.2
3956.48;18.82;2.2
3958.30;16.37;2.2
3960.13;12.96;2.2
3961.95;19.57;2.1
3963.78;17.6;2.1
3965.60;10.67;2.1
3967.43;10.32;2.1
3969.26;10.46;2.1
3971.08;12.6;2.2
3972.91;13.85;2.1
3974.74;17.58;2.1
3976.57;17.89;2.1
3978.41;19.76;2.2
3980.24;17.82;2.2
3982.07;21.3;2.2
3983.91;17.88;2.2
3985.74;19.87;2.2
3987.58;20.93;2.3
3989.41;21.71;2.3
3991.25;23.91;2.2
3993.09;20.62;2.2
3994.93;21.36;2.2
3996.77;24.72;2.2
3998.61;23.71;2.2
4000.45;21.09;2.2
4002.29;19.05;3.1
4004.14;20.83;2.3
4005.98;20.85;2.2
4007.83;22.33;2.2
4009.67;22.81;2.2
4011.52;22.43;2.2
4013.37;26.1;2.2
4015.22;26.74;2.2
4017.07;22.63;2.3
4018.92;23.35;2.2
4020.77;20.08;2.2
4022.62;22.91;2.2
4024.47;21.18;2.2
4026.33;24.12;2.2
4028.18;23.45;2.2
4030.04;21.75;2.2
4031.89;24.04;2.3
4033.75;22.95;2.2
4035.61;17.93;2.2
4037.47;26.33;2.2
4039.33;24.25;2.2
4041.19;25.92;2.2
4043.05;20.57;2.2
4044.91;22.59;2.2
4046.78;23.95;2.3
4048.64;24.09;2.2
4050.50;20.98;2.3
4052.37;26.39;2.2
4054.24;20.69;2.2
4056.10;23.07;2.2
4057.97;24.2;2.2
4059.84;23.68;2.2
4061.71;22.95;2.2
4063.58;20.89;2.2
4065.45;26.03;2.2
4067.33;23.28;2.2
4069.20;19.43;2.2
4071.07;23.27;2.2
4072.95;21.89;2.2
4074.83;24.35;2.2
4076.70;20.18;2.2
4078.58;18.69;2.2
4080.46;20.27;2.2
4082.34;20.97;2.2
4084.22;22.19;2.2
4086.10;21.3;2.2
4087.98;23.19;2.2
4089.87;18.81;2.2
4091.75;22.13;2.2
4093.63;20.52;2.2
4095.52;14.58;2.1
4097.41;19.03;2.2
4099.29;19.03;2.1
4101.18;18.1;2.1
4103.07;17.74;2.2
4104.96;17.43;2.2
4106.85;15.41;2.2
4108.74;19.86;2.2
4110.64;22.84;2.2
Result 1.33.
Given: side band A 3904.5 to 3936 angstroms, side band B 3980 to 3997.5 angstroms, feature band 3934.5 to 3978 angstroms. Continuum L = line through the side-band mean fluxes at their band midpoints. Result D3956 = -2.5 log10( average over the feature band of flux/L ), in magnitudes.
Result 0.19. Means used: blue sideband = 19.1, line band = 16.9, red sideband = 21.1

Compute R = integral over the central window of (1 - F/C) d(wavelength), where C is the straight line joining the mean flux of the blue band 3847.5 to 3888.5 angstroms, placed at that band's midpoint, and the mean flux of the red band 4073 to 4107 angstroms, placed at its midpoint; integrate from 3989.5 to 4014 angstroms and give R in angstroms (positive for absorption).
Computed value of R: -4.69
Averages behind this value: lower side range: 16.9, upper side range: 19.8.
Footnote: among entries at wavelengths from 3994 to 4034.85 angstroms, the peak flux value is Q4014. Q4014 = 26.74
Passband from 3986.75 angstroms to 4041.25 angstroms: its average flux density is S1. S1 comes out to 22.6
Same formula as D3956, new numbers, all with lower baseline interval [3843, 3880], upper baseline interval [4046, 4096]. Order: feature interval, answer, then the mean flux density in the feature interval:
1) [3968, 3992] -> 0.12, 18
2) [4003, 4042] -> -0.10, 23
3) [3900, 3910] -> -0.08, 19.9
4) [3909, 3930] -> -0.10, 20.7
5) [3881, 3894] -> 0.31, 13.7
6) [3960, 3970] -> 0.40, 13.7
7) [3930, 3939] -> 0.31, 14.3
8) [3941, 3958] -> -0.01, 19.6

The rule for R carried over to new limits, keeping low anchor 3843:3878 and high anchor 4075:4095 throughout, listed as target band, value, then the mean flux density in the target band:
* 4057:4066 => -1.3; 23.4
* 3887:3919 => -0.4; 18.5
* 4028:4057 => -4.0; 23.1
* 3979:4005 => -2.0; 21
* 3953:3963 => 0.8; 17.6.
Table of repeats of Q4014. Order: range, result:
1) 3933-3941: 19.69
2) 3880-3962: 23.86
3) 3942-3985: 23.45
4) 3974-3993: 23.91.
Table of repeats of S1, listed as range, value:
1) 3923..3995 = 17.6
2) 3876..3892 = 14.7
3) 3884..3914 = 17.4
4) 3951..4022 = 19.5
